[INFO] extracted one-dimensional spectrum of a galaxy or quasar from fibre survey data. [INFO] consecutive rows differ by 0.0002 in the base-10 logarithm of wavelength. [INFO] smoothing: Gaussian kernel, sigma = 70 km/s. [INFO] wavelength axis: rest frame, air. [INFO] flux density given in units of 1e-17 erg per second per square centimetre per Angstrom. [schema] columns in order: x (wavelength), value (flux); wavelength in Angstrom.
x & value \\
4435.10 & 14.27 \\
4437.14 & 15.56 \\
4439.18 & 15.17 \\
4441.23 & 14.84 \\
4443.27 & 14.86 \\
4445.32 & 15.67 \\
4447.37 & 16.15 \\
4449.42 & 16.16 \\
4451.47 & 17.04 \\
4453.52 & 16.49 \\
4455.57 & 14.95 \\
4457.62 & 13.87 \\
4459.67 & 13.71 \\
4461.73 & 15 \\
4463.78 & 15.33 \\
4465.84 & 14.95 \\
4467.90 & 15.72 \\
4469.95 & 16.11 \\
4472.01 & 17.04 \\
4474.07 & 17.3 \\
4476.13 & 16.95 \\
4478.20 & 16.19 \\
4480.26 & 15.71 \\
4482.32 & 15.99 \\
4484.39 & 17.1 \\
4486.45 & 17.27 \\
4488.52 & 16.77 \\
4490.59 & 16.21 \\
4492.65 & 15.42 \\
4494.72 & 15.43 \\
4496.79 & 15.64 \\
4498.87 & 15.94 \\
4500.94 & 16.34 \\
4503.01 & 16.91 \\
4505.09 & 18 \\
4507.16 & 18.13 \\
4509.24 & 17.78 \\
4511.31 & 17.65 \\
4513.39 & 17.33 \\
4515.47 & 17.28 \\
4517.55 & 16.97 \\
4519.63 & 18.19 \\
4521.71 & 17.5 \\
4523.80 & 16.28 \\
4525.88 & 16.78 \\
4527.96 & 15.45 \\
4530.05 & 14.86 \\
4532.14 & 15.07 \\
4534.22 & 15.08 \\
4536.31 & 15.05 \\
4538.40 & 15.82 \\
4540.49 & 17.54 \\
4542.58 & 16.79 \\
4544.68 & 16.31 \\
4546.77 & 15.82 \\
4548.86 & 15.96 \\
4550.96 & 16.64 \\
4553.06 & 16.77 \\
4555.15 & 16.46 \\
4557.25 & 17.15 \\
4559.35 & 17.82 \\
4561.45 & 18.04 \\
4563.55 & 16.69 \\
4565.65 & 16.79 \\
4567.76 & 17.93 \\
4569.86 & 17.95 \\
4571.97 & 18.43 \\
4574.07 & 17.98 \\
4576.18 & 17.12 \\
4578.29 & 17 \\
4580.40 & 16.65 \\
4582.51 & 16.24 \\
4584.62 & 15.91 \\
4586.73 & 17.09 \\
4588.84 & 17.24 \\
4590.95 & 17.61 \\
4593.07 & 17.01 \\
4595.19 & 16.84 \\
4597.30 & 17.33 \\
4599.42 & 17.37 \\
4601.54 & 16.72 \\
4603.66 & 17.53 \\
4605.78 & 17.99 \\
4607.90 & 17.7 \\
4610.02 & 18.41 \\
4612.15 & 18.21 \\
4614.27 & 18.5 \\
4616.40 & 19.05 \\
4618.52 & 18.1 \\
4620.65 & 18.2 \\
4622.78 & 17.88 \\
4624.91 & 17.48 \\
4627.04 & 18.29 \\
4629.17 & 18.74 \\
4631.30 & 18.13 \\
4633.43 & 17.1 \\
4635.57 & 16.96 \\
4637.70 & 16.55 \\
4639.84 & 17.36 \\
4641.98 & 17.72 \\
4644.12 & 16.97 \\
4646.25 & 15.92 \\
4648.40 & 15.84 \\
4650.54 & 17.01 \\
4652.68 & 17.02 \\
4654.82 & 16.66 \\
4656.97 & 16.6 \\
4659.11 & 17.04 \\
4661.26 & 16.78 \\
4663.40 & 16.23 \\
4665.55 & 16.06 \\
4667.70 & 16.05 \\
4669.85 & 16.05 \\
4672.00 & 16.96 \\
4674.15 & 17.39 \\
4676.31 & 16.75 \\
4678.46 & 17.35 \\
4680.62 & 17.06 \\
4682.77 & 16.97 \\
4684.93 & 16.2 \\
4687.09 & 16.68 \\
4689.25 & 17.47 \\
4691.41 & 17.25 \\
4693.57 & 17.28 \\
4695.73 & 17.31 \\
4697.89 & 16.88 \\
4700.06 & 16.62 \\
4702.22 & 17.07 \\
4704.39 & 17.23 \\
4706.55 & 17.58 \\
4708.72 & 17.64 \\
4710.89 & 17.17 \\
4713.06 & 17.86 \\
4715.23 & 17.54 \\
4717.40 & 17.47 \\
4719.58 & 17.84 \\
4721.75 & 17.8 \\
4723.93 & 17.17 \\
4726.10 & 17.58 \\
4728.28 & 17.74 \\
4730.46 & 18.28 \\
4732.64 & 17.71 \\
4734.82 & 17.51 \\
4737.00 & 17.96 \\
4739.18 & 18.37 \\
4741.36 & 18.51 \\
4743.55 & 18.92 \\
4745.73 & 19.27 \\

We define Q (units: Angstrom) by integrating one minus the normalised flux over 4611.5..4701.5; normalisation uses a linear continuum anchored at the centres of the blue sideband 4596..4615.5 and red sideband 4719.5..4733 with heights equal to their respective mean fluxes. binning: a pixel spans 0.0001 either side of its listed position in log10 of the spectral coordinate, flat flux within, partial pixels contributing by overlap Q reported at 3.0 Angstrom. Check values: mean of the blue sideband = 17.8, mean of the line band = 17.2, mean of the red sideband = 17.7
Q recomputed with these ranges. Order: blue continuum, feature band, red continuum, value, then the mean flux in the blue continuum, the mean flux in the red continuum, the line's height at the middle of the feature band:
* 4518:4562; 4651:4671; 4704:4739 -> 0.9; 16.4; 17.7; 17.3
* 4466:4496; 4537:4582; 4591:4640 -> 0.4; 16.3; 17.7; 17.1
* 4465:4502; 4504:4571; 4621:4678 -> -1.3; 16.2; 17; 16.5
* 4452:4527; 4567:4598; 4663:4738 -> -0.9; 16.4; 17.2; 16.8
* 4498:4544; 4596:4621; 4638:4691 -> -1.8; 16.7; 16.8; 16.7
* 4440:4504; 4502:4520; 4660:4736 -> -1.6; 15.9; 17.2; 16.1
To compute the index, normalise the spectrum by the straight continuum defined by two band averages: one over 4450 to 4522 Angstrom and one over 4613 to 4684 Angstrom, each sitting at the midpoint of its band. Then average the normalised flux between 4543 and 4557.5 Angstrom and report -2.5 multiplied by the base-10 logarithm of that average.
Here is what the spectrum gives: 0.019 mag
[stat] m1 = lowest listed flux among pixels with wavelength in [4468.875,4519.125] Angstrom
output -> 15.42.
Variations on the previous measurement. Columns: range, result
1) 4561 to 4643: 15.91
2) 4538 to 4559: 15.82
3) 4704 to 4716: 17.17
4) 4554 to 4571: 16.46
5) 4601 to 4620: 16.72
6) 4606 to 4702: 15.84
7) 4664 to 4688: 16.05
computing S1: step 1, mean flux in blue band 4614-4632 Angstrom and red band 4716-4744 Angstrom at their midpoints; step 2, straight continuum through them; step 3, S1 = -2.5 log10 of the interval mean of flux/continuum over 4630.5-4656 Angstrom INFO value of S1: 0.078 mag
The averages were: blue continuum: 18.3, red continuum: 17.9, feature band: 16.9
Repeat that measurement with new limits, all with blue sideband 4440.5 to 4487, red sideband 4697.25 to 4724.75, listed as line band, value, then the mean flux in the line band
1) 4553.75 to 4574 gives -0.07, 17.5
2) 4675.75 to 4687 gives 0.02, 16.9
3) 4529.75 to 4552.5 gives 0.02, 16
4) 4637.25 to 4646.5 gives 0.00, 17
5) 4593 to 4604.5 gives -0.03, 17.1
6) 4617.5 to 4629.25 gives -0.08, 18.1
